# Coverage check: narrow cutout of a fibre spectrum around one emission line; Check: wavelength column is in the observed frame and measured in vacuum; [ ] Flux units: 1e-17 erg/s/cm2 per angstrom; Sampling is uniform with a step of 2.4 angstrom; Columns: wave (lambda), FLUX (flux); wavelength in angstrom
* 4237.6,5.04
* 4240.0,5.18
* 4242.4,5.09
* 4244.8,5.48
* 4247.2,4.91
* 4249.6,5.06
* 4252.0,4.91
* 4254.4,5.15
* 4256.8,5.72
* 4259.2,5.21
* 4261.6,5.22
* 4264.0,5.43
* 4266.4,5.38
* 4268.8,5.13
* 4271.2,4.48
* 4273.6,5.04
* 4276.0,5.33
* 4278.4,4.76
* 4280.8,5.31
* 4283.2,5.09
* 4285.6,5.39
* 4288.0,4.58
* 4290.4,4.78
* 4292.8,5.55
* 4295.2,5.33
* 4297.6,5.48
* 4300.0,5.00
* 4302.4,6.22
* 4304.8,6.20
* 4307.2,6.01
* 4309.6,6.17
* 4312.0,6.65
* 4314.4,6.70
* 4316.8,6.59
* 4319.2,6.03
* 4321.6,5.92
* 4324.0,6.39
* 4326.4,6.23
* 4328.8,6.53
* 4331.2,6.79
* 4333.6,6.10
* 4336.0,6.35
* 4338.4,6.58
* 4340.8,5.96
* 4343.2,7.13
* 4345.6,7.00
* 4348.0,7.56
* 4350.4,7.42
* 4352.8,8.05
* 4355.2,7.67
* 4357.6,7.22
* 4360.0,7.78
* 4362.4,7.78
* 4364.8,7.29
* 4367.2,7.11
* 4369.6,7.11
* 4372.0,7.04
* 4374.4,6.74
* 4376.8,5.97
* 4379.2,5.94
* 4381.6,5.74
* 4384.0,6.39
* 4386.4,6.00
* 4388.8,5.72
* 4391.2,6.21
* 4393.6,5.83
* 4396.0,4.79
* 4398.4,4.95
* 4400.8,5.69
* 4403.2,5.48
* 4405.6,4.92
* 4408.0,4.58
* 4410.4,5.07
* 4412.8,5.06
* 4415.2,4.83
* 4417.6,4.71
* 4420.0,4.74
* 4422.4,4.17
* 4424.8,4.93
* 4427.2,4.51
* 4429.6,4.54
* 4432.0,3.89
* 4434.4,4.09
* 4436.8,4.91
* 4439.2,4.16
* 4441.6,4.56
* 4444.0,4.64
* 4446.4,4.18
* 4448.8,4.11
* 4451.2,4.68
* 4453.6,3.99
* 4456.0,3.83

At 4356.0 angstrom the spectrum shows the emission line C III]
